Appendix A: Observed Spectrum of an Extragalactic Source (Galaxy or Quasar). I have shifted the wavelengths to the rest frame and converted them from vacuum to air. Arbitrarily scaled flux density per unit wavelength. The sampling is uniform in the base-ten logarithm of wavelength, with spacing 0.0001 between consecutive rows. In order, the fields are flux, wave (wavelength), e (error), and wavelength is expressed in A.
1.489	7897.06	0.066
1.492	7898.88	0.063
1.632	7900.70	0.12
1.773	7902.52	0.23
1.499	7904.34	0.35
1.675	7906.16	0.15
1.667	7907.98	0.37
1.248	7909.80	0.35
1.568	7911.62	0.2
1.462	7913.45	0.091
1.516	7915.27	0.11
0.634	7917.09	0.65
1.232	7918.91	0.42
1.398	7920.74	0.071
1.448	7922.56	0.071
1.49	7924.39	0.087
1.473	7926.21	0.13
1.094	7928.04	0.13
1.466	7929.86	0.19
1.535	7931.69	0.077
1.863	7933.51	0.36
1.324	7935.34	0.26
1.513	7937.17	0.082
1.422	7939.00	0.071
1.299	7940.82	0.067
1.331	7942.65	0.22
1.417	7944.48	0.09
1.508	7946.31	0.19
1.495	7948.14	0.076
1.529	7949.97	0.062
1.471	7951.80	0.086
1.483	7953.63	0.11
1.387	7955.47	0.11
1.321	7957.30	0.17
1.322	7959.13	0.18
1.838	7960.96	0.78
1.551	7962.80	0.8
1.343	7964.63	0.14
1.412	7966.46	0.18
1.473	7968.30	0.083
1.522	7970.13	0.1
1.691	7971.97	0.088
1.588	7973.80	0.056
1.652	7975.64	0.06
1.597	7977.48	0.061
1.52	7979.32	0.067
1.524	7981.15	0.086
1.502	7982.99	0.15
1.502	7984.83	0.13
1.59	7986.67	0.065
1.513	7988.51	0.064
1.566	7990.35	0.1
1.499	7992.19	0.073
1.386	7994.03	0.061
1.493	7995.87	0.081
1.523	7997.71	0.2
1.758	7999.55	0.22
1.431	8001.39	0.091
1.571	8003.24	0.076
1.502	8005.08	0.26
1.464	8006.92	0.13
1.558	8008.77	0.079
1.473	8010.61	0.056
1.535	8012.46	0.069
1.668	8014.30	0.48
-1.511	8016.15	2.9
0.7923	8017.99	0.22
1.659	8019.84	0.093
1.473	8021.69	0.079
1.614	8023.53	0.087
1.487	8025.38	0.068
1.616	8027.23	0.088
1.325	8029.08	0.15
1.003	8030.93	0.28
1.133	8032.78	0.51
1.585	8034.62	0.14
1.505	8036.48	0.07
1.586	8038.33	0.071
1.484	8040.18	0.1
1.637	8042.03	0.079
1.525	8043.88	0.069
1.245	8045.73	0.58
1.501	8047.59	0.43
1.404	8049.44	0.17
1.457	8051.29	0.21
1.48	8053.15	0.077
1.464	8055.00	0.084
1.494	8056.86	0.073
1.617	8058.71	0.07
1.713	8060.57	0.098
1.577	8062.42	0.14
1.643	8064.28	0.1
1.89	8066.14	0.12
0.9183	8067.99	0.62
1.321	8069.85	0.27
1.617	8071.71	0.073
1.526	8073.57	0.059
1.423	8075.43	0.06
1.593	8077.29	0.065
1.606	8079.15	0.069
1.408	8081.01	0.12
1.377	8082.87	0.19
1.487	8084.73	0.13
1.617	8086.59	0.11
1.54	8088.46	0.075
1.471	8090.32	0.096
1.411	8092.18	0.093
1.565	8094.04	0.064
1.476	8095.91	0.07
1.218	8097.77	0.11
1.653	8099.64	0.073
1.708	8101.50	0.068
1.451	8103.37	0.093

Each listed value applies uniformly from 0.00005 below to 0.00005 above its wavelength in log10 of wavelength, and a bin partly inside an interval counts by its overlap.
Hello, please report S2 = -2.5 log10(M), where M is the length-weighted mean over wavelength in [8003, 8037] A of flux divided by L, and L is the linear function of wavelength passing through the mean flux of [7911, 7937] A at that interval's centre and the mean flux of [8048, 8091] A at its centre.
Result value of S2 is 0.15 mag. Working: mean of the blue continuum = 1.39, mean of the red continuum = 1.51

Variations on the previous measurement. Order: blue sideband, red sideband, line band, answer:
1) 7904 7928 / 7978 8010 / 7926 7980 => -0.018 mag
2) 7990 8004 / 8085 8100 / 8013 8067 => 0.094 mag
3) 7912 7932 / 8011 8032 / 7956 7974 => -0.189 mag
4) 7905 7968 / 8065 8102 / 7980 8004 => -0.053 mag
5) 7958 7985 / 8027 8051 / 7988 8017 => 0.110 mag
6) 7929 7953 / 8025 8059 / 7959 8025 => 0.020 mag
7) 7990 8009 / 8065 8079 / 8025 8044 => 0.045 mag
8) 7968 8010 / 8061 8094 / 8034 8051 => 0.017 mag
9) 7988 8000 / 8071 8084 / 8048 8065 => -0.019 mag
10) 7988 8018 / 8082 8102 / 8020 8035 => -0.034 mag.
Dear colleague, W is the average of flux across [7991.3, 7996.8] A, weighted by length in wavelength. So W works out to 1.46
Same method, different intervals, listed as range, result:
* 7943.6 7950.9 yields 1.49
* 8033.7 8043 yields 1.56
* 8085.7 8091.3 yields 1.54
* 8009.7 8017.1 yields 0.79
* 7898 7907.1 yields 1.61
